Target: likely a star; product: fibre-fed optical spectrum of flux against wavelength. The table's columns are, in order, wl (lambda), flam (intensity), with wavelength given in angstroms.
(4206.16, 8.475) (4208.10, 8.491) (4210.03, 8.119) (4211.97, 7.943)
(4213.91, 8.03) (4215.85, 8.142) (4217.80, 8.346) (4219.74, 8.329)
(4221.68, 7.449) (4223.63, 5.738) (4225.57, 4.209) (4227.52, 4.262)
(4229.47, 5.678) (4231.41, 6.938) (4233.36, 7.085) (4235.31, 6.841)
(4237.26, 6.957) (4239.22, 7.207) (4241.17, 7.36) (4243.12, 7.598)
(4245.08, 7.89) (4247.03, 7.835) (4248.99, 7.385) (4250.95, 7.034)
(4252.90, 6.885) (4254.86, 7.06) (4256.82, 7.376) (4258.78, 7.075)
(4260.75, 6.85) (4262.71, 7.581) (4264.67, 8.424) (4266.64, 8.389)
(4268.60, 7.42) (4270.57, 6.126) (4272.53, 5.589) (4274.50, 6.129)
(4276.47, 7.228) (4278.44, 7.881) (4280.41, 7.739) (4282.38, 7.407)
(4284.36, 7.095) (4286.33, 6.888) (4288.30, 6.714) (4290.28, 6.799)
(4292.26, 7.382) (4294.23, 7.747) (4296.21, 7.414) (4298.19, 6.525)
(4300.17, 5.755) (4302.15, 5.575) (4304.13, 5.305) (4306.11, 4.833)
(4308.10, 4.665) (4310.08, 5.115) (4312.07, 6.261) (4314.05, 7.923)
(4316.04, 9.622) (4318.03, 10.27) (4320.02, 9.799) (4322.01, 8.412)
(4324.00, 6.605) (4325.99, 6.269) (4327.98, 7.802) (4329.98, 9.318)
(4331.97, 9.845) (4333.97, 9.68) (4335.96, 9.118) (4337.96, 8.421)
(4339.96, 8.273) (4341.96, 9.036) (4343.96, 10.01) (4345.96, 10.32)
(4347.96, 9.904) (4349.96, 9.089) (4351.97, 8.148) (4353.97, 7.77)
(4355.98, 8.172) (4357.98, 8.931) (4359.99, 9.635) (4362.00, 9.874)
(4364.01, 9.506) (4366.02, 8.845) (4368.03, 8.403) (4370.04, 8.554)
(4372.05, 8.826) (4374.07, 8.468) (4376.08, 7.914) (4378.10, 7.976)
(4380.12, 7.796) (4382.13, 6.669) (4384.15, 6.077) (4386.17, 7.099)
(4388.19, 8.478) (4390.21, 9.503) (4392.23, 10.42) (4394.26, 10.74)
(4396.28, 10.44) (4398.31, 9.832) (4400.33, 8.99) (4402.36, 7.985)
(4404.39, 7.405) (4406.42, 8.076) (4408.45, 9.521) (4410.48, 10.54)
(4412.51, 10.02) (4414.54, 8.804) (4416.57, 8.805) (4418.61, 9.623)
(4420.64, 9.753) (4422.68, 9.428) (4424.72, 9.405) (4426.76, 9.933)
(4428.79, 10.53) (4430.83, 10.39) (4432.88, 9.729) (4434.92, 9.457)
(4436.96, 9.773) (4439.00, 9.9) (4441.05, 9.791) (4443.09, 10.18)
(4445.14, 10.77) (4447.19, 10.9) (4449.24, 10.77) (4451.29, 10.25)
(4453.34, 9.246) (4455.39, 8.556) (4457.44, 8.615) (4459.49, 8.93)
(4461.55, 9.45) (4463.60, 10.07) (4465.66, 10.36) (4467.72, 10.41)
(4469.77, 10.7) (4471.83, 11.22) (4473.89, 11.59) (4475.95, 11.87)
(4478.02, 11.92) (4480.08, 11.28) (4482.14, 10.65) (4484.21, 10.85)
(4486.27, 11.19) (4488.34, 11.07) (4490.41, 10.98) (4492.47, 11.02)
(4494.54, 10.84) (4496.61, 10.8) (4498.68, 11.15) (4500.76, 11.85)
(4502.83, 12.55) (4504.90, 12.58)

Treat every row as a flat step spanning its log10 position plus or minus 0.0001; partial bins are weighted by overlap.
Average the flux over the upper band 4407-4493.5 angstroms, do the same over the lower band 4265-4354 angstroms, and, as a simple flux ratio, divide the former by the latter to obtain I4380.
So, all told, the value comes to 1.3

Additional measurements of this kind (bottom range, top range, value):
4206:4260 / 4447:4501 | 1.47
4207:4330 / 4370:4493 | 1.36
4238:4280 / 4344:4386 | 1.18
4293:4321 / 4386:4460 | 1.38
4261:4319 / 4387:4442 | 1.37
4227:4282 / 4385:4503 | 1.42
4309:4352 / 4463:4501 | 1.28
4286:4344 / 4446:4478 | 1.36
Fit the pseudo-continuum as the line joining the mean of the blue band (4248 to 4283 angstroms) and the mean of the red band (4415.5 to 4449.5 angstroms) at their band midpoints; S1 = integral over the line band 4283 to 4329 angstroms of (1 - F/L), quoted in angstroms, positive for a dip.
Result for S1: 5.1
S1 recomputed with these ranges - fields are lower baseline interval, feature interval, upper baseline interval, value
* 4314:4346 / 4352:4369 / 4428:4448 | 0.7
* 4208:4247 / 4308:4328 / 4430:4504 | 1.8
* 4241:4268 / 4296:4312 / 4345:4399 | 4.8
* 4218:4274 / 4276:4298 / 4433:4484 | 0.9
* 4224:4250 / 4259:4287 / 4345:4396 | 0.1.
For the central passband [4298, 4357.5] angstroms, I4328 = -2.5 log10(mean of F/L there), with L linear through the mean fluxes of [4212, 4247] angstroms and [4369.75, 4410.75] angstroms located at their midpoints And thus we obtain 0.01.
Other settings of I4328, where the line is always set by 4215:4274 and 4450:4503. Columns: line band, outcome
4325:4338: -0.03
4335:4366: -0.05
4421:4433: 0.00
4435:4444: 0.02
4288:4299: 0.10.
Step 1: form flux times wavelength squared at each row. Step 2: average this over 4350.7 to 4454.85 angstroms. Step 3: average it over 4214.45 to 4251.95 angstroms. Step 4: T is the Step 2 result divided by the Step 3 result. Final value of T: 1.4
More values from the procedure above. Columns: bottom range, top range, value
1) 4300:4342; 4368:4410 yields 1.16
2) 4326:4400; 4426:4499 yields 1.24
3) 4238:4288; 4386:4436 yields 1.39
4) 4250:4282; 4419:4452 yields 1.51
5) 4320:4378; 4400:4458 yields 1.13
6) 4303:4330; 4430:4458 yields 1.45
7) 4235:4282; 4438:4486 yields 1.57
